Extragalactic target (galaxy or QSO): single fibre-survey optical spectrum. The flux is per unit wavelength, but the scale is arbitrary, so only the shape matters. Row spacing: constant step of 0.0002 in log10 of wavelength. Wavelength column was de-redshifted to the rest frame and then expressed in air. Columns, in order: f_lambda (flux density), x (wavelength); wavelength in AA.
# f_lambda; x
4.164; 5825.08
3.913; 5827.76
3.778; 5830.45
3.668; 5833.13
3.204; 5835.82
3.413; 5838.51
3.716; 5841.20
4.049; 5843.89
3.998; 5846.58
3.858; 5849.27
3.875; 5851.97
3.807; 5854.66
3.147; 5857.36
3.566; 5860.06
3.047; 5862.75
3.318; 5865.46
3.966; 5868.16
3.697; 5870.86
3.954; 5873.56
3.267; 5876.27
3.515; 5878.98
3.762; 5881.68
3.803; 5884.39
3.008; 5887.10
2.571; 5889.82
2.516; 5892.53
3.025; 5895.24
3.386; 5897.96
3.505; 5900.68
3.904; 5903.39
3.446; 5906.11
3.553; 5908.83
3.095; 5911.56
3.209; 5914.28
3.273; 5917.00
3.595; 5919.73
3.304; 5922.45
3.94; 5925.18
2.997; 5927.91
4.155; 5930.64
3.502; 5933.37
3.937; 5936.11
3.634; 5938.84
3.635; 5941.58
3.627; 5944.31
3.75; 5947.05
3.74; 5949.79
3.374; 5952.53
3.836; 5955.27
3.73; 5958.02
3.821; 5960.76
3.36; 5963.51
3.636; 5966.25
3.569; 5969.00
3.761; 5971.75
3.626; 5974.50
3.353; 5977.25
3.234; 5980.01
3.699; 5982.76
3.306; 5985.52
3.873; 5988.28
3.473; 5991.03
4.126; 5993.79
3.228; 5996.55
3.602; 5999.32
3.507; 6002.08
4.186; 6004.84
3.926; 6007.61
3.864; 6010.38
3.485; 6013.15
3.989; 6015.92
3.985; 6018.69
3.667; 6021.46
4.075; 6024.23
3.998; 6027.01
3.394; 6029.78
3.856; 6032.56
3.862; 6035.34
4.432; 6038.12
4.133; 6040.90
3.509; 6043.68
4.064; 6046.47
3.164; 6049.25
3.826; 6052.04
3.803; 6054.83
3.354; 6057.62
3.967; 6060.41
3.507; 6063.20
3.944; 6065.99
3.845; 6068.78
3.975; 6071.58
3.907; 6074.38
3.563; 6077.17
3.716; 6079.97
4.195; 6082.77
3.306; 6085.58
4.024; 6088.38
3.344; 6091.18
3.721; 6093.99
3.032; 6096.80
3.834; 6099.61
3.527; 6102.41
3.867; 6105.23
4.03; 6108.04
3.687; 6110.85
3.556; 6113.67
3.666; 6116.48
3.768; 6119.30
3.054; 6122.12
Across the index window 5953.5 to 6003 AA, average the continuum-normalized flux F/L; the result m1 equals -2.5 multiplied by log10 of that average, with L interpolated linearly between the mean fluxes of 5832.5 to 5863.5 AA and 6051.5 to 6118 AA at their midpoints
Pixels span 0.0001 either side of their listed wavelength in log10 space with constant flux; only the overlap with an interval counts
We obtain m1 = 0.02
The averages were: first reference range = 3.62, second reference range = 3.72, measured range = 3.6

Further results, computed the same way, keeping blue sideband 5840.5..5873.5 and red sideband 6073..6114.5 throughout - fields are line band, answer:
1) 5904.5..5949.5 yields 0.04 mag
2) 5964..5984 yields 0.04 mag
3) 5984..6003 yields 0.03 mag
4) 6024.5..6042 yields -0.08 mag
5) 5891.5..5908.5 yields 0.11 mag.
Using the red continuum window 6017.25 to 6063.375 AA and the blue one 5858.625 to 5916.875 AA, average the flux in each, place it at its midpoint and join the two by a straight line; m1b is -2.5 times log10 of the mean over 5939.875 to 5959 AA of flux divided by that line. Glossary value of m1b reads -0.03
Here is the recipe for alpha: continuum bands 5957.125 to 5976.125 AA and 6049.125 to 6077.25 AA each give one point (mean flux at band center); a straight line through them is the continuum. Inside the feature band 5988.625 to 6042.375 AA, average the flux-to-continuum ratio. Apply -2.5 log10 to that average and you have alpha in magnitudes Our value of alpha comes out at -0.04 mag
